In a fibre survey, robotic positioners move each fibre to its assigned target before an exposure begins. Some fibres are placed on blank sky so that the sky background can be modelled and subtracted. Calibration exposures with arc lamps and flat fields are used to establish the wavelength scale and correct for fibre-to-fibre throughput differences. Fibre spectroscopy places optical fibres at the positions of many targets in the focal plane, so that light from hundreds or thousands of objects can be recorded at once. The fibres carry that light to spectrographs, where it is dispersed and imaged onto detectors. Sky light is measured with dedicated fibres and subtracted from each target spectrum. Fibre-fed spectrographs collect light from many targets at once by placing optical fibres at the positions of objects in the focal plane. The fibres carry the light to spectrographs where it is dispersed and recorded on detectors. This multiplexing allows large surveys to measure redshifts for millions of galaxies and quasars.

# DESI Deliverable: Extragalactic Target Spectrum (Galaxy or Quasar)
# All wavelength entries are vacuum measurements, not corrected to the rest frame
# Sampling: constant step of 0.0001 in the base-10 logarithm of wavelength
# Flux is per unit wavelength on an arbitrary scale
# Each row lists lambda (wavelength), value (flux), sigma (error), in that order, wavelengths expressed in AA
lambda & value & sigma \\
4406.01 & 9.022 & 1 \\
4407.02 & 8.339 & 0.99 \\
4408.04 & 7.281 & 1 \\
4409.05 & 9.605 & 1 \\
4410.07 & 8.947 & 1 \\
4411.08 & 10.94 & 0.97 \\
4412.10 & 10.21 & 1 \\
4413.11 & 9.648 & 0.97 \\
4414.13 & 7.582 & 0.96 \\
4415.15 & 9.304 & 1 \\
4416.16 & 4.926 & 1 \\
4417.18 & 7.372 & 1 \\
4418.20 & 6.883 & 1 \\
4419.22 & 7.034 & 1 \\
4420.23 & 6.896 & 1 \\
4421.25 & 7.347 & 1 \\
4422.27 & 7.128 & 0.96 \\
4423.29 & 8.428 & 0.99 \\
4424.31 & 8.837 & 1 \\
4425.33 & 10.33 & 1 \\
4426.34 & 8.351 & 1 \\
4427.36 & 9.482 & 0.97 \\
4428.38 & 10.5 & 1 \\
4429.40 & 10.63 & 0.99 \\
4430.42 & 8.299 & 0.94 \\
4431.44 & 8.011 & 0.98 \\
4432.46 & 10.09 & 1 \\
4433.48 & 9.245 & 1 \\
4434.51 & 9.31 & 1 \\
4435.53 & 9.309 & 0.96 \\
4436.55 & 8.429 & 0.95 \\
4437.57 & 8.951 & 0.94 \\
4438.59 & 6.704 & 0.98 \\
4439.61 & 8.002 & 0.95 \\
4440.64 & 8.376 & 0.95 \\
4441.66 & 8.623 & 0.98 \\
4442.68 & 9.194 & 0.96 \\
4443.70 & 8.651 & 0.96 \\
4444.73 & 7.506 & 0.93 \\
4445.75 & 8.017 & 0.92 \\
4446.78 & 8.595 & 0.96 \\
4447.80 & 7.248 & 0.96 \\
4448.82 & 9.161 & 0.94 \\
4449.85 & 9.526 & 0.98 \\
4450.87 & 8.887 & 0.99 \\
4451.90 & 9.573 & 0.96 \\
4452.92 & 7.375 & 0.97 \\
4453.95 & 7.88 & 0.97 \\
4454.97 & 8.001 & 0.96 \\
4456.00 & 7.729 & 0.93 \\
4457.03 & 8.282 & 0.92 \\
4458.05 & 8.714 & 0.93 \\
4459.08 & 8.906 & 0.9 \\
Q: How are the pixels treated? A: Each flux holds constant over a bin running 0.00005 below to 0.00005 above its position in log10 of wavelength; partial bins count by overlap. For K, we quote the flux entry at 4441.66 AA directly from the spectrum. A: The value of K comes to 8.623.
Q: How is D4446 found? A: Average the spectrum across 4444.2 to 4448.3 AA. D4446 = 7.84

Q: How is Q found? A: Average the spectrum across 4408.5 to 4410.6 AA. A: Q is 9.28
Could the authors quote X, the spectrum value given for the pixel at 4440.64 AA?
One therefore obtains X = 8.376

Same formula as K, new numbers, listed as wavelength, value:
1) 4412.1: 10.21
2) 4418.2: 6.883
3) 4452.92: 7.375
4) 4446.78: 8.595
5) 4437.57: 8.951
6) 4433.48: 9.245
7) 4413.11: 9.648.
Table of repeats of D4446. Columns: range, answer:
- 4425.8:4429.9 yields 9.76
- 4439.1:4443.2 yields 8.55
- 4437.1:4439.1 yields 7.82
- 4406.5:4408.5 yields 7.83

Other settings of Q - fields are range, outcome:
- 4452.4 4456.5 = 7.76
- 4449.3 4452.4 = 9.31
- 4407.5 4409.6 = 8.43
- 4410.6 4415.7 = 9.49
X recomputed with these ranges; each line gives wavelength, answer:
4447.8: 7.248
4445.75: 8.017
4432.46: 10.09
